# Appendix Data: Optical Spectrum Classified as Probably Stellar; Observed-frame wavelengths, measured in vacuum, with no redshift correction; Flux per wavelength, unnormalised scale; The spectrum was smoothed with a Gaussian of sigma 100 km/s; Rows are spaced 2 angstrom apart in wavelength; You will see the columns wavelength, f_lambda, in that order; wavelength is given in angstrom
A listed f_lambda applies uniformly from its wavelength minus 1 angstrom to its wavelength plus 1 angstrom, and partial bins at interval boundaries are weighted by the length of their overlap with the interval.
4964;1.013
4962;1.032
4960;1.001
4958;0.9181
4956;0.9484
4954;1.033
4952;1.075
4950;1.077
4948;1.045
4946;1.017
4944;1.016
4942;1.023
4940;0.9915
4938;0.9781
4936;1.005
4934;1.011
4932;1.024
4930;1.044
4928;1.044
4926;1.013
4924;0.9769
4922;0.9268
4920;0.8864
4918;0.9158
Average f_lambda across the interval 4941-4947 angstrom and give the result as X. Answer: 1.02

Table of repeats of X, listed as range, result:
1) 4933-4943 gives 1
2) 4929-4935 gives 1.03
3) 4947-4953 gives 1.07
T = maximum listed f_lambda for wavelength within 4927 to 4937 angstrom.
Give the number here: 1.044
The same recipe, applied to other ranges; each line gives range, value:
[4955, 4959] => 0.9484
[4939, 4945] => 1.023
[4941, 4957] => 1.077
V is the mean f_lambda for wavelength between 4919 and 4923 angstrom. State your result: 0.907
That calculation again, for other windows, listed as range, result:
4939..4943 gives 1.01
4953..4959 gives 0.966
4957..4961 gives 0.96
